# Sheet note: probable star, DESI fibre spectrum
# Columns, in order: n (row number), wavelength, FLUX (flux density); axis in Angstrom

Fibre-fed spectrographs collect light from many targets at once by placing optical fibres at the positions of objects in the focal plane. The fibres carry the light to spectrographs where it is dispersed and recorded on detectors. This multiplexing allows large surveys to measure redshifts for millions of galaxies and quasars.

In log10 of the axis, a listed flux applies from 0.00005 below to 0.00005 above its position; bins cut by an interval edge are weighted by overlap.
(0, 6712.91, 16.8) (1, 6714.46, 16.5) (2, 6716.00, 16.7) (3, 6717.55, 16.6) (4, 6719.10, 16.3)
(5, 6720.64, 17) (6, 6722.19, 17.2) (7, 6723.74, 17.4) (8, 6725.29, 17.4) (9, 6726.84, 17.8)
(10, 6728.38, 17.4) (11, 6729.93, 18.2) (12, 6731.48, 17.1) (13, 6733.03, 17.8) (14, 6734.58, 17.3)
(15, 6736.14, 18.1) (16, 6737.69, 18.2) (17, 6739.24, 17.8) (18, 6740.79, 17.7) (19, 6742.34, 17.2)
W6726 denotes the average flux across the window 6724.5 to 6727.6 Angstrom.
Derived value 17.6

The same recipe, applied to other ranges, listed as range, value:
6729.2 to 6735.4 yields 17.6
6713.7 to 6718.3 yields 16.6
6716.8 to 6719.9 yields 16.5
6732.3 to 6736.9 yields 17.7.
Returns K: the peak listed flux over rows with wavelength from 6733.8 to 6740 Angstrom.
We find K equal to 18.2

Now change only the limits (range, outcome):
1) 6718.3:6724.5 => 17.4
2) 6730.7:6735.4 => 17.8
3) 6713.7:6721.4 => 17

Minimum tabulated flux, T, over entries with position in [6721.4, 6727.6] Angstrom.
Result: 17.2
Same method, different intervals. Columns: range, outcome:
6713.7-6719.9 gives 16.3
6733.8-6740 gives 17.3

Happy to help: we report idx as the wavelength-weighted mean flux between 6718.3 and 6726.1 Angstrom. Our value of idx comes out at 17.1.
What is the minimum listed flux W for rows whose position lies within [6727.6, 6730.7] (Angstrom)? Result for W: 17.4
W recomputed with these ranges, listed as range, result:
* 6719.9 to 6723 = 17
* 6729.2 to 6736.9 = 17.1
